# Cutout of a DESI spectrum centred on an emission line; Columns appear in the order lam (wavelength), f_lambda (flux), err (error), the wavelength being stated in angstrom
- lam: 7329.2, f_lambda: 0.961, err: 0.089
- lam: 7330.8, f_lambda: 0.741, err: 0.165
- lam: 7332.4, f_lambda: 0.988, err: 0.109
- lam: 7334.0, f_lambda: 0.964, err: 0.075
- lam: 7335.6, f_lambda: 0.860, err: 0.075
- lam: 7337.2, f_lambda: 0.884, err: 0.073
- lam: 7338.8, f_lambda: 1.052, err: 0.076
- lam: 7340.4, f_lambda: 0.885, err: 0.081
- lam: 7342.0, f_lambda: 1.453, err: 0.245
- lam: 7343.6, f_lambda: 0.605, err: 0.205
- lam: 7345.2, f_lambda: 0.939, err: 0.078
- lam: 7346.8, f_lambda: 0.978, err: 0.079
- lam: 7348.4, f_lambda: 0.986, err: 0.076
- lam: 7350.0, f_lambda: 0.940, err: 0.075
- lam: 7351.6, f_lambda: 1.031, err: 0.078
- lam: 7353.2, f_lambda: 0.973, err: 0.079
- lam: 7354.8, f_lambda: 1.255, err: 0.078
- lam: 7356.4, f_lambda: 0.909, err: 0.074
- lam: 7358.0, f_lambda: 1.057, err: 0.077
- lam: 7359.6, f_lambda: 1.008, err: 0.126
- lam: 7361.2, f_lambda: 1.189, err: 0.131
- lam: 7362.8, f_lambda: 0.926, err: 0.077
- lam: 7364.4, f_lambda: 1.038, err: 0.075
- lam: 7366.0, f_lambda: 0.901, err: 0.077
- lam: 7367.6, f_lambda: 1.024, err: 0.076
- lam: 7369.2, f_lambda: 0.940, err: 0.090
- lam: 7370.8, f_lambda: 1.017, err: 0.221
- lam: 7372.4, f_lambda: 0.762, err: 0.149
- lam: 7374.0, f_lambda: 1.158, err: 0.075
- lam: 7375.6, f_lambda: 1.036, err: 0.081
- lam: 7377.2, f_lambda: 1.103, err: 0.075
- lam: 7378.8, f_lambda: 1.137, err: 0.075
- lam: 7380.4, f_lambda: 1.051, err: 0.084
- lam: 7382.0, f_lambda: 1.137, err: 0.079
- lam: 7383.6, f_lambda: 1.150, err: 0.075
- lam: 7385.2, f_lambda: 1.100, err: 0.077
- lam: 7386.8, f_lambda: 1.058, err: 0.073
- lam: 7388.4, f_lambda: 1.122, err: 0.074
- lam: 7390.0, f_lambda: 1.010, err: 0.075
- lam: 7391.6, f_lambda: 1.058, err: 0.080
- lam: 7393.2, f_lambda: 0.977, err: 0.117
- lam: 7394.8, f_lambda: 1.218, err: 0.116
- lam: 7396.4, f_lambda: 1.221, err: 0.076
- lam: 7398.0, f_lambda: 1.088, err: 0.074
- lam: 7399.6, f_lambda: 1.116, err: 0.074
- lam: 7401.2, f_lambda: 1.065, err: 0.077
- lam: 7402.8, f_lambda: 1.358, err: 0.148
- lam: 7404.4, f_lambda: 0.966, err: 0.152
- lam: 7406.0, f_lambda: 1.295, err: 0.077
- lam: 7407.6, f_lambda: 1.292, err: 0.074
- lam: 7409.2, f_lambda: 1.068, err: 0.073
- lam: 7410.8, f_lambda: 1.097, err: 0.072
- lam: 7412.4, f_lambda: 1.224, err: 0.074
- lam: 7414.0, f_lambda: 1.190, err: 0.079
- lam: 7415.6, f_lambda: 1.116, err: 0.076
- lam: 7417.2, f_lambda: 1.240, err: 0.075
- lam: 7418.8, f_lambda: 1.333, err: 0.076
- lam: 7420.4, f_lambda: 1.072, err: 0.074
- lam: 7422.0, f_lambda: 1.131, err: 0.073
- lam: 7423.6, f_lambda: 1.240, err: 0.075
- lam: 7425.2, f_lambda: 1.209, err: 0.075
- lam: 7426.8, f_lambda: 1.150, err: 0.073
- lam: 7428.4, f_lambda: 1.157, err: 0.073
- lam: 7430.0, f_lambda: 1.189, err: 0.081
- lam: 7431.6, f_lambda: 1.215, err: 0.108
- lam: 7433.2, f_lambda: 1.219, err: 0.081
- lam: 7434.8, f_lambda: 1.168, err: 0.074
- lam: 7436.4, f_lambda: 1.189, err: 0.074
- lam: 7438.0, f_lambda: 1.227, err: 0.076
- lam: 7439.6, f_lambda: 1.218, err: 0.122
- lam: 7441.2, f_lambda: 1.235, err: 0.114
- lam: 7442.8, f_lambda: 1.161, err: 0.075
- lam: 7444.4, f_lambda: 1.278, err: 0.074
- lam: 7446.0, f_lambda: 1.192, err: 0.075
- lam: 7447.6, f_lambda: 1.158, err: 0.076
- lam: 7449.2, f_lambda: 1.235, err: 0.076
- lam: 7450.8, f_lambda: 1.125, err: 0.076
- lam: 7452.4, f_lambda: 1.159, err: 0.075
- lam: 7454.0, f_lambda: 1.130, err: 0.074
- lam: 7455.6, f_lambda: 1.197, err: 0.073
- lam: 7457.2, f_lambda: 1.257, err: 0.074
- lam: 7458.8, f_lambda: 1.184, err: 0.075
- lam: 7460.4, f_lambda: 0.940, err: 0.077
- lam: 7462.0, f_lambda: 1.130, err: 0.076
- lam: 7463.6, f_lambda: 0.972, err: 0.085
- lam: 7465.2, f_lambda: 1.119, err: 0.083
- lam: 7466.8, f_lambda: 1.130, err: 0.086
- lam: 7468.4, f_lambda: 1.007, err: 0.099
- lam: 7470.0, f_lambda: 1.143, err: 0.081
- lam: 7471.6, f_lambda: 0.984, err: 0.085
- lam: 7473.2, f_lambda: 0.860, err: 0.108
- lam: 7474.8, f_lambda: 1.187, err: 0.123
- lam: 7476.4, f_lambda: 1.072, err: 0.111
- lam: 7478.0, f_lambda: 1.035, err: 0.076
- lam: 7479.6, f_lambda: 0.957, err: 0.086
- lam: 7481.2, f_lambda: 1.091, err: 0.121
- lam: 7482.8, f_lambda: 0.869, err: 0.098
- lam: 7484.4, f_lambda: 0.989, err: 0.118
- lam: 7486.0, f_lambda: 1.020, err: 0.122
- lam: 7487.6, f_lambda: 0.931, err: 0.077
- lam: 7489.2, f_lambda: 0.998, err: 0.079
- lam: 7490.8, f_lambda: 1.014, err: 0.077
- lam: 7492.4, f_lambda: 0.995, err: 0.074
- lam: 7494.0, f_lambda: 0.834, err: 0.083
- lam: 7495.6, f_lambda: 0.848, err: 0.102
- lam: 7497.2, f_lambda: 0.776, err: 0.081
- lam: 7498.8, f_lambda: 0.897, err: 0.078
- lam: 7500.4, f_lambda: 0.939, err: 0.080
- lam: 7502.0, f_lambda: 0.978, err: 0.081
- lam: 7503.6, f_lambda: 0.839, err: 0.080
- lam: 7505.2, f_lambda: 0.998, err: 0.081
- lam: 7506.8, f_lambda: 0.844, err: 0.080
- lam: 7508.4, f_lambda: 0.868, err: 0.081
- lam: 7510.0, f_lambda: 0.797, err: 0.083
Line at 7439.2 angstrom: Mg II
